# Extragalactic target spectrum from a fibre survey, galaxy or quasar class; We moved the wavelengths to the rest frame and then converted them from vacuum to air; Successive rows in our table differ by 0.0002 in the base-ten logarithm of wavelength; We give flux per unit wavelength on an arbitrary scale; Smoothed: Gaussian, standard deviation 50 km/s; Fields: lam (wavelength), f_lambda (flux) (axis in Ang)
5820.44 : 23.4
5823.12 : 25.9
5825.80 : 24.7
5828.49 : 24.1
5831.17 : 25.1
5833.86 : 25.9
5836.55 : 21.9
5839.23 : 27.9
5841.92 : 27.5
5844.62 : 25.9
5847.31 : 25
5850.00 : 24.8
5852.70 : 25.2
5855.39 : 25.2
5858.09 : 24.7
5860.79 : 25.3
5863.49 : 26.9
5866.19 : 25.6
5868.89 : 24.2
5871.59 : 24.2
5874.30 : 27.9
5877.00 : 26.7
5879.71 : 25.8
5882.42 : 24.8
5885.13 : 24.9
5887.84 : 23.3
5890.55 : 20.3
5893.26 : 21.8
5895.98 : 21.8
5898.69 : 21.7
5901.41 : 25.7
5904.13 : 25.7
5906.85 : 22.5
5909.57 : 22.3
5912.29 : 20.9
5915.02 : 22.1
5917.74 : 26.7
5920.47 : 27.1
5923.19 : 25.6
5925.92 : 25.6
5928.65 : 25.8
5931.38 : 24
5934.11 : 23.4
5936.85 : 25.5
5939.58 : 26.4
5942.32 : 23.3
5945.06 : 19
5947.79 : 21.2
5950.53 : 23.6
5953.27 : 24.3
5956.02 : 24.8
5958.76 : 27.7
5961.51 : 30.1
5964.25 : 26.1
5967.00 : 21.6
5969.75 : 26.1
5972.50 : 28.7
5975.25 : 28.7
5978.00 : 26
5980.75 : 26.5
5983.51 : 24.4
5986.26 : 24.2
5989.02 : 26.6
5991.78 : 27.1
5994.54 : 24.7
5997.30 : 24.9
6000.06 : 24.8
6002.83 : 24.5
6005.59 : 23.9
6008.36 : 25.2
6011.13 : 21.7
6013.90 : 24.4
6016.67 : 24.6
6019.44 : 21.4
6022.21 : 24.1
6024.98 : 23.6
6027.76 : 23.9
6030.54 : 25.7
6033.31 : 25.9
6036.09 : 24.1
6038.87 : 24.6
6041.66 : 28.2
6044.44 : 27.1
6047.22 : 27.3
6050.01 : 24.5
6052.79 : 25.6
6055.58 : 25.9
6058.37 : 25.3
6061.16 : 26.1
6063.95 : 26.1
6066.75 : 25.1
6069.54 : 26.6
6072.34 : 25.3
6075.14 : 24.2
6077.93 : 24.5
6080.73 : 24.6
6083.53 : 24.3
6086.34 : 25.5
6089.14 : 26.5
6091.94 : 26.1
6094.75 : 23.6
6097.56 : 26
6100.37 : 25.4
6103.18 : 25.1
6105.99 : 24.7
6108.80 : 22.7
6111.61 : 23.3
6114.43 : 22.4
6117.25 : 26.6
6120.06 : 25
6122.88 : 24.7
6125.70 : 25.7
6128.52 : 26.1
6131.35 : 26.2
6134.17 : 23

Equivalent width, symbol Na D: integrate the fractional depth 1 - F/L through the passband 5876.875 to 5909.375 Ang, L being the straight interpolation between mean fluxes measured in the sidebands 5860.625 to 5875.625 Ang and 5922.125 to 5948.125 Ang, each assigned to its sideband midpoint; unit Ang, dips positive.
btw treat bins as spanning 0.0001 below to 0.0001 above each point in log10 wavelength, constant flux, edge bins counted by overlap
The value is 1.96 Ang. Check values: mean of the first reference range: 25.7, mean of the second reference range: 24.1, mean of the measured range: 23.6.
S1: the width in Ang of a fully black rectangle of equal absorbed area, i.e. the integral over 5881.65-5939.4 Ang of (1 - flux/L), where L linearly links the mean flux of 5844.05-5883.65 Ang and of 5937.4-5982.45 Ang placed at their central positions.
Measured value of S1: 3.29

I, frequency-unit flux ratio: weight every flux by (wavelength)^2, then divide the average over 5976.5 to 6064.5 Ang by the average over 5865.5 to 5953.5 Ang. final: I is 1.08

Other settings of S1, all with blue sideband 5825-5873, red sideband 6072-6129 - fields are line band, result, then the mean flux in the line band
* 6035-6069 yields -1.3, 25.9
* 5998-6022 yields 1.1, 23.9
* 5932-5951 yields 1.4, 23.2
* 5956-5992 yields -1.9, 26.4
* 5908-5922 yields 0.7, 23.8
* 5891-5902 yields 1.2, 22.3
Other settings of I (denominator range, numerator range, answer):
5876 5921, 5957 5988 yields 1.14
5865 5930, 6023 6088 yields 1.10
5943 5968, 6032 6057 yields 1.10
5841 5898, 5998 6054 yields 1.05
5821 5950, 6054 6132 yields 1.10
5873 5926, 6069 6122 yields 1.10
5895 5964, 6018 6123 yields 1.08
